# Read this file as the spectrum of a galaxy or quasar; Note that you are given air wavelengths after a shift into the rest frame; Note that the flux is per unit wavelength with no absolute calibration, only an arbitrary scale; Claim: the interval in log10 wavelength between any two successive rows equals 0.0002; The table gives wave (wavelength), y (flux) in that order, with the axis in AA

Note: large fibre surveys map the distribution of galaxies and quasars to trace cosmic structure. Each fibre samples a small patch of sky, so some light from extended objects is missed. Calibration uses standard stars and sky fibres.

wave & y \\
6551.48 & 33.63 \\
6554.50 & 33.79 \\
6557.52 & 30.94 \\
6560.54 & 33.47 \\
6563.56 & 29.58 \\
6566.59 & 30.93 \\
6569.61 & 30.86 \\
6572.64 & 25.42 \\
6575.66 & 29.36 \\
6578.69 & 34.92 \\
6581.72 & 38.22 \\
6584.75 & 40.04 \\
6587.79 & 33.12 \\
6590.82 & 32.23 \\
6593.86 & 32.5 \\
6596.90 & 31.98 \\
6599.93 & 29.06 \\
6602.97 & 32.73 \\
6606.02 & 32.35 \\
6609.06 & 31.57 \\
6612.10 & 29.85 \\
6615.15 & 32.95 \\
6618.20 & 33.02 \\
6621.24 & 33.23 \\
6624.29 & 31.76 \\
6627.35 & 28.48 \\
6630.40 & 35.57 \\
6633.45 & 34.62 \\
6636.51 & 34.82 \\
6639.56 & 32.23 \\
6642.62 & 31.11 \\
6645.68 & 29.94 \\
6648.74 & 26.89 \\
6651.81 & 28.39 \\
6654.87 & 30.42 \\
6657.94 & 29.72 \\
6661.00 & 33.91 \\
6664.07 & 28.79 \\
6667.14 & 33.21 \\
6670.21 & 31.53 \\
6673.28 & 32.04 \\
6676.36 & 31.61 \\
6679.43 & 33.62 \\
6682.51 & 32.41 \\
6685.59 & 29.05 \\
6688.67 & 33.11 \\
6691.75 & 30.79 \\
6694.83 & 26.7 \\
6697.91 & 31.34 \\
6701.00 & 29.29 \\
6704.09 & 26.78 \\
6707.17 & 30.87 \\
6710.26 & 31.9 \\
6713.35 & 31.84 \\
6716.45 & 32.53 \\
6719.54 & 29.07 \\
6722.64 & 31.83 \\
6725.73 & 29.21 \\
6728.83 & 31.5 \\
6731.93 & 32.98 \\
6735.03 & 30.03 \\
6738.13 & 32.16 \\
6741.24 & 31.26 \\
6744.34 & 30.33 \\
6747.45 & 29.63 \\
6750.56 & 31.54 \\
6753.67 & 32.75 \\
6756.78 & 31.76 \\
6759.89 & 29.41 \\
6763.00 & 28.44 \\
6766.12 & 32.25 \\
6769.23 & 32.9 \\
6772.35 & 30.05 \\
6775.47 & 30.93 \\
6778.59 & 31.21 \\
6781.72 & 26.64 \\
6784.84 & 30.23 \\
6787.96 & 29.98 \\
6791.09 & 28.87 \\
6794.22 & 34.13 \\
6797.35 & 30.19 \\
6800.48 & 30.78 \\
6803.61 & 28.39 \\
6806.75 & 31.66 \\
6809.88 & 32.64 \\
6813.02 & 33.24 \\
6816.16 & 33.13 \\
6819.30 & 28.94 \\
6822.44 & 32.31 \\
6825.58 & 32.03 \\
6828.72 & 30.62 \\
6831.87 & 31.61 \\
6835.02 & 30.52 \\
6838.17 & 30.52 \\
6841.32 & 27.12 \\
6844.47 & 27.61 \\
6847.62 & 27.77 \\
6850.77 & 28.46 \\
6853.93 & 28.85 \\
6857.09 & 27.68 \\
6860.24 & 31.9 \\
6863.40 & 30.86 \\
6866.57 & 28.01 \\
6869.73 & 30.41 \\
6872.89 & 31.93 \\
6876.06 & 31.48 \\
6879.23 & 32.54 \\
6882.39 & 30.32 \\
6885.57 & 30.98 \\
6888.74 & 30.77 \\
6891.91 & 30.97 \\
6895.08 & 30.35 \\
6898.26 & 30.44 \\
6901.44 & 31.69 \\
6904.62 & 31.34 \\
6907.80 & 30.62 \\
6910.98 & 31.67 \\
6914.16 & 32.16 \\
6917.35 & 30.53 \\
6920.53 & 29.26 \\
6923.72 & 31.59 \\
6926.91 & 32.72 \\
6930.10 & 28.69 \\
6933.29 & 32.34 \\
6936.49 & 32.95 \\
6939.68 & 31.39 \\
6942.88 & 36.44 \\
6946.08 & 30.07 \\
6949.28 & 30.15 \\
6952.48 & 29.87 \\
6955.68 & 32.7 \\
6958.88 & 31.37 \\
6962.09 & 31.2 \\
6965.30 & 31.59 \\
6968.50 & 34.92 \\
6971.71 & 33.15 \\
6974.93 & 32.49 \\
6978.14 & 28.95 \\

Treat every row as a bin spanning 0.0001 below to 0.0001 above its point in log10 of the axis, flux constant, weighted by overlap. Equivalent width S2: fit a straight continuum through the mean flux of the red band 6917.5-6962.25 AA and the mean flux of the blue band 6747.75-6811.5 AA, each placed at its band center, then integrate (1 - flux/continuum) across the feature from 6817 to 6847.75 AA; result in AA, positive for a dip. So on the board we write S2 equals 0.9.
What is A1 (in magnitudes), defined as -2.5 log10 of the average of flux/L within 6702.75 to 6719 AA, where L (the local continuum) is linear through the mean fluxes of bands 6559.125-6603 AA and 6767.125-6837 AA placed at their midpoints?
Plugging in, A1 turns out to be 0.03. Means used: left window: 32.3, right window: 31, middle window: 30.7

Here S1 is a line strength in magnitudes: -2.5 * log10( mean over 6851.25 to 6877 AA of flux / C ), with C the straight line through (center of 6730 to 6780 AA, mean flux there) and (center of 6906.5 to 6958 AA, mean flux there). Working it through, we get 0.05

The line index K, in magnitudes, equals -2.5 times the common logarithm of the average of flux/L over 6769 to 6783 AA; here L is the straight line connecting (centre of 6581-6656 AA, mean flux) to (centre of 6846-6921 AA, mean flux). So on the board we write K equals 0.04 mag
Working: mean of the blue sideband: 32.2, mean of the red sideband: 30.5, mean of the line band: 30.2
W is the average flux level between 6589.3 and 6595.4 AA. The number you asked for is 32.4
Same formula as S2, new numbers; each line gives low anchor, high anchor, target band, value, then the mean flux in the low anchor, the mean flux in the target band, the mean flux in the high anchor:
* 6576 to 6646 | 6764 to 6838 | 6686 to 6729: 2.02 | 32.9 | 30.4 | 31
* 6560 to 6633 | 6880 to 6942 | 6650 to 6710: 2.32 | 32.2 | 30.7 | 31.2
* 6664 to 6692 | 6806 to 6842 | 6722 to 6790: 1.68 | 31.8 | 30.7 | 31.3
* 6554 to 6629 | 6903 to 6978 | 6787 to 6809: 0.81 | 32.1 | 30.6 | 31.7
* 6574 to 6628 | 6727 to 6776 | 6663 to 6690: 0.12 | 32.7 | 31.7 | 31.1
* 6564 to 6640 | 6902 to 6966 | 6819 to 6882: 3.18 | 32.4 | 30.1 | 31.4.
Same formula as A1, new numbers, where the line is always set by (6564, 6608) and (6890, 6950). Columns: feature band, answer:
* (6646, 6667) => 0.08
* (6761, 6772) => 0.03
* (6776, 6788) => 0.08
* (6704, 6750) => 0.03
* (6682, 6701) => 0.06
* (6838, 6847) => 0.13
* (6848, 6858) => 0.12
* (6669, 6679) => 0.00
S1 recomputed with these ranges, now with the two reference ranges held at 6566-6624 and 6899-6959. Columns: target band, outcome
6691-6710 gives 0.09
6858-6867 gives 0.04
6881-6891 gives 0.03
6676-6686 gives 0.00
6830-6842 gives 0.05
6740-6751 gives 0.05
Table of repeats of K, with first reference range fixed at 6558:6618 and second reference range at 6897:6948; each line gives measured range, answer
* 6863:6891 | 0.027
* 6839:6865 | 0.101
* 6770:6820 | 0.035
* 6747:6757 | 0.009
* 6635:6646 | -0.007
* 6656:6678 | 0.016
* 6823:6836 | 0.013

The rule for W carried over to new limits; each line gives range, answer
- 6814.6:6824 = 31.5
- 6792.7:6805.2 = 30.9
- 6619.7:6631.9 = 32.3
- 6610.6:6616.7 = 31.4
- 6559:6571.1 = 31.2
